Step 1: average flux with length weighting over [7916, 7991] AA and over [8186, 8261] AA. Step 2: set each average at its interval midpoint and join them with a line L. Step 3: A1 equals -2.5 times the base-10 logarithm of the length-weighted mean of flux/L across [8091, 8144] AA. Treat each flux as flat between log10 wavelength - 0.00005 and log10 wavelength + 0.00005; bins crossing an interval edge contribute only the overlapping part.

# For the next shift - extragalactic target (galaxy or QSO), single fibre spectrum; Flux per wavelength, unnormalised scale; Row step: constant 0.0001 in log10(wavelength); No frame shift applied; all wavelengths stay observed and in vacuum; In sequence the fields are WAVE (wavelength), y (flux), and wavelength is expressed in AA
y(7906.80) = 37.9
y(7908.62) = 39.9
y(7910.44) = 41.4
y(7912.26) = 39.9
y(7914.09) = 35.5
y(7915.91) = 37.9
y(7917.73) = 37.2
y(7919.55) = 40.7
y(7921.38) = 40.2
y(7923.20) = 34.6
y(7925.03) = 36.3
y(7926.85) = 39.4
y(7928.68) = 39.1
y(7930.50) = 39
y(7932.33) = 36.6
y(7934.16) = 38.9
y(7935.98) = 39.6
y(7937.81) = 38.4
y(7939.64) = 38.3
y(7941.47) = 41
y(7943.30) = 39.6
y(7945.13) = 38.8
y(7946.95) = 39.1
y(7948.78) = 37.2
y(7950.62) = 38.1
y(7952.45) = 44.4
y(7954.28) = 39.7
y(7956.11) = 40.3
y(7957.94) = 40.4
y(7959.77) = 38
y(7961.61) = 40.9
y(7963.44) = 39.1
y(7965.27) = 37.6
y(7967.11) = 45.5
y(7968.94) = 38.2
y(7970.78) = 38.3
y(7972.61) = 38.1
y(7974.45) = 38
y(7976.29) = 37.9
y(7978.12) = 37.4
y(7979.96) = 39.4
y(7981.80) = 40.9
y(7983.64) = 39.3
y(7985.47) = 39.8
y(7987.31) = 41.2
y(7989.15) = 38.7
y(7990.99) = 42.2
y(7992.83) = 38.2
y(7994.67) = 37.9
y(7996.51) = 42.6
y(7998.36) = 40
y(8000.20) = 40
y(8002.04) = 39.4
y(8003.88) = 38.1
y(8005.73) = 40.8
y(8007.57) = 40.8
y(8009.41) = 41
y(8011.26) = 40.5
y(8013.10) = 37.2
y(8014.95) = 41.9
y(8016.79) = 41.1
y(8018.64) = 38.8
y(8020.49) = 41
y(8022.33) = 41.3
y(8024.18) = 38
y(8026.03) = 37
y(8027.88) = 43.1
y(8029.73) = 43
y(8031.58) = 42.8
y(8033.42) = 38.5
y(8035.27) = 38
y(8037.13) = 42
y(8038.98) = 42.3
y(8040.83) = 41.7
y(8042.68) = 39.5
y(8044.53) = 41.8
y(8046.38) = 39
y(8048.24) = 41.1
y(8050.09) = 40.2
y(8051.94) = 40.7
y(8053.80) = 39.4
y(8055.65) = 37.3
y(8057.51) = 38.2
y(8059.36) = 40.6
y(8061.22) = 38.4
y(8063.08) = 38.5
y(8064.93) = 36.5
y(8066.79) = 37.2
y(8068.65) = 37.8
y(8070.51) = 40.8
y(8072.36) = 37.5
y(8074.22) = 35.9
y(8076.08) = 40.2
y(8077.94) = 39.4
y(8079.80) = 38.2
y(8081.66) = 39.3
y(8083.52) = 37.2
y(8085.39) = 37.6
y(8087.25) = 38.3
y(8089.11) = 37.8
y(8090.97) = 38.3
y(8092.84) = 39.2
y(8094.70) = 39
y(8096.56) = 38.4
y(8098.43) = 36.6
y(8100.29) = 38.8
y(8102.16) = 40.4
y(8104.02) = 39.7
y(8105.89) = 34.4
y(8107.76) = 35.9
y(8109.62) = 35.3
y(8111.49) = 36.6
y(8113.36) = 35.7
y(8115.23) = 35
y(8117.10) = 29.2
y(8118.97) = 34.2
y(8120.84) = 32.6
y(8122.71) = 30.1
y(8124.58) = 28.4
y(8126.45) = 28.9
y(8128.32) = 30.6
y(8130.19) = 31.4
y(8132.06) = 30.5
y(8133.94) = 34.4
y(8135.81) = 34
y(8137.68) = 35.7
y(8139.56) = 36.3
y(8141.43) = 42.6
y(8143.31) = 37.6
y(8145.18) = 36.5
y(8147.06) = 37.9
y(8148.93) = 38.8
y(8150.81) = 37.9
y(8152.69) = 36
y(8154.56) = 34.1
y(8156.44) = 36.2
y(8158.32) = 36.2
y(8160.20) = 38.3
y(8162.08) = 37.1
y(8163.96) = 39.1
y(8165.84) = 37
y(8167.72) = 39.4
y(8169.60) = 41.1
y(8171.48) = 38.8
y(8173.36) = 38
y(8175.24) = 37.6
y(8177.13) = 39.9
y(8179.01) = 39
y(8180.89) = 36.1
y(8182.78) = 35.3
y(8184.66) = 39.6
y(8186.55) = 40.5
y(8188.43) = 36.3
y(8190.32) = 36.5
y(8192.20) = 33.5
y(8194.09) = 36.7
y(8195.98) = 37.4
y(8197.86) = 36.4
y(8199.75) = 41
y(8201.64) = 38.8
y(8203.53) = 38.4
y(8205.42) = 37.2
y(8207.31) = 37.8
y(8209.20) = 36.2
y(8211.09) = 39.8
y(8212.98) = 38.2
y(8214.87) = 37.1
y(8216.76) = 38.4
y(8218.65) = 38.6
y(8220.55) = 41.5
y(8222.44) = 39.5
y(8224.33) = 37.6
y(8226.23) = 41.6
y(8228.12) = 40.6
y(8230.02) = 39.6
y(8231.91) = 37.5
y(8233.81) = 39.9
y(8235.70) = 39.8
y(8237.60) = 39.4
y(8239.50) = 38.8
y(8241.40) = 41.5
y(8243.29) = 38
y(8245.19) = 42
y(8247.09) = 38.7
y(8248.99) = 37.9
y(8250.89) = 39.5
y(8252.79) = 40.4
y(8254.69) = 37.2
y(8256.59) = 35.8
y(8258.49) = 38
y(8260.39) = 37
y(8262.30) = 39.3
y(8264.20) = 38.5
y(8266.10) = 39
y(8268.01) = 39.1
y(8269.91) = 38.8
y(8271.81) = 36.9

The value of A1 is 0.11 mag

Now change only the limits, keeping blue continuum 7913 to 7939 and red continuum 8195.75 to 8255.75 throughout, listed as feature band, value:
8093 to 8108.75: 0.02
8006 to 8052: -0.06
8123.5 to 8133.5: 0.27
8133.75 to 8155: 0.05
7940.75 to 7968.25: -0.05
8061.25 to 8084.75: 0.01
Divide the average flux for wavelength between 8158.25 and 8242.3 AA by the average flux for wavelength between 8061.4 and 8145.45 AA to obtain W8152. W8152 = 1.06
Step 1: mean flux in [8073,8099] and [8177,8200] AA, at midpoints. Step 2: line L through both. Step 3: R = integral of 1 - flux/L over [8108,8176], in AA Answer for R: 4.0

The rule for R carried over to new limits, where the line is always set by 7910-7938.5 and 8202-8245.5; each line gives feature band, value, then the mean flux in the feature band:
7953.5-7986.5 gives -0.78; 39.4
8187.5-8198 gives 0.77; 36.1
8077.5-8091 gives 0.18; 38.2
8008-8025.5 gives -0.66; 40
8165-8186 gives 0.29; 38.4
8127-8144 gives 1.85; 34.6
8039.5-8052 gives -0.64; 40.6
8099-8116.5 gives 0.93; 36.7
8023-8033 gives -0.54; 40.7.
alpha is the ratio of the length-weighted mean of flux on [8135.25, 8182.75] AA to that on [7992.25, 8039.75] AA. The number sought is 0.9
